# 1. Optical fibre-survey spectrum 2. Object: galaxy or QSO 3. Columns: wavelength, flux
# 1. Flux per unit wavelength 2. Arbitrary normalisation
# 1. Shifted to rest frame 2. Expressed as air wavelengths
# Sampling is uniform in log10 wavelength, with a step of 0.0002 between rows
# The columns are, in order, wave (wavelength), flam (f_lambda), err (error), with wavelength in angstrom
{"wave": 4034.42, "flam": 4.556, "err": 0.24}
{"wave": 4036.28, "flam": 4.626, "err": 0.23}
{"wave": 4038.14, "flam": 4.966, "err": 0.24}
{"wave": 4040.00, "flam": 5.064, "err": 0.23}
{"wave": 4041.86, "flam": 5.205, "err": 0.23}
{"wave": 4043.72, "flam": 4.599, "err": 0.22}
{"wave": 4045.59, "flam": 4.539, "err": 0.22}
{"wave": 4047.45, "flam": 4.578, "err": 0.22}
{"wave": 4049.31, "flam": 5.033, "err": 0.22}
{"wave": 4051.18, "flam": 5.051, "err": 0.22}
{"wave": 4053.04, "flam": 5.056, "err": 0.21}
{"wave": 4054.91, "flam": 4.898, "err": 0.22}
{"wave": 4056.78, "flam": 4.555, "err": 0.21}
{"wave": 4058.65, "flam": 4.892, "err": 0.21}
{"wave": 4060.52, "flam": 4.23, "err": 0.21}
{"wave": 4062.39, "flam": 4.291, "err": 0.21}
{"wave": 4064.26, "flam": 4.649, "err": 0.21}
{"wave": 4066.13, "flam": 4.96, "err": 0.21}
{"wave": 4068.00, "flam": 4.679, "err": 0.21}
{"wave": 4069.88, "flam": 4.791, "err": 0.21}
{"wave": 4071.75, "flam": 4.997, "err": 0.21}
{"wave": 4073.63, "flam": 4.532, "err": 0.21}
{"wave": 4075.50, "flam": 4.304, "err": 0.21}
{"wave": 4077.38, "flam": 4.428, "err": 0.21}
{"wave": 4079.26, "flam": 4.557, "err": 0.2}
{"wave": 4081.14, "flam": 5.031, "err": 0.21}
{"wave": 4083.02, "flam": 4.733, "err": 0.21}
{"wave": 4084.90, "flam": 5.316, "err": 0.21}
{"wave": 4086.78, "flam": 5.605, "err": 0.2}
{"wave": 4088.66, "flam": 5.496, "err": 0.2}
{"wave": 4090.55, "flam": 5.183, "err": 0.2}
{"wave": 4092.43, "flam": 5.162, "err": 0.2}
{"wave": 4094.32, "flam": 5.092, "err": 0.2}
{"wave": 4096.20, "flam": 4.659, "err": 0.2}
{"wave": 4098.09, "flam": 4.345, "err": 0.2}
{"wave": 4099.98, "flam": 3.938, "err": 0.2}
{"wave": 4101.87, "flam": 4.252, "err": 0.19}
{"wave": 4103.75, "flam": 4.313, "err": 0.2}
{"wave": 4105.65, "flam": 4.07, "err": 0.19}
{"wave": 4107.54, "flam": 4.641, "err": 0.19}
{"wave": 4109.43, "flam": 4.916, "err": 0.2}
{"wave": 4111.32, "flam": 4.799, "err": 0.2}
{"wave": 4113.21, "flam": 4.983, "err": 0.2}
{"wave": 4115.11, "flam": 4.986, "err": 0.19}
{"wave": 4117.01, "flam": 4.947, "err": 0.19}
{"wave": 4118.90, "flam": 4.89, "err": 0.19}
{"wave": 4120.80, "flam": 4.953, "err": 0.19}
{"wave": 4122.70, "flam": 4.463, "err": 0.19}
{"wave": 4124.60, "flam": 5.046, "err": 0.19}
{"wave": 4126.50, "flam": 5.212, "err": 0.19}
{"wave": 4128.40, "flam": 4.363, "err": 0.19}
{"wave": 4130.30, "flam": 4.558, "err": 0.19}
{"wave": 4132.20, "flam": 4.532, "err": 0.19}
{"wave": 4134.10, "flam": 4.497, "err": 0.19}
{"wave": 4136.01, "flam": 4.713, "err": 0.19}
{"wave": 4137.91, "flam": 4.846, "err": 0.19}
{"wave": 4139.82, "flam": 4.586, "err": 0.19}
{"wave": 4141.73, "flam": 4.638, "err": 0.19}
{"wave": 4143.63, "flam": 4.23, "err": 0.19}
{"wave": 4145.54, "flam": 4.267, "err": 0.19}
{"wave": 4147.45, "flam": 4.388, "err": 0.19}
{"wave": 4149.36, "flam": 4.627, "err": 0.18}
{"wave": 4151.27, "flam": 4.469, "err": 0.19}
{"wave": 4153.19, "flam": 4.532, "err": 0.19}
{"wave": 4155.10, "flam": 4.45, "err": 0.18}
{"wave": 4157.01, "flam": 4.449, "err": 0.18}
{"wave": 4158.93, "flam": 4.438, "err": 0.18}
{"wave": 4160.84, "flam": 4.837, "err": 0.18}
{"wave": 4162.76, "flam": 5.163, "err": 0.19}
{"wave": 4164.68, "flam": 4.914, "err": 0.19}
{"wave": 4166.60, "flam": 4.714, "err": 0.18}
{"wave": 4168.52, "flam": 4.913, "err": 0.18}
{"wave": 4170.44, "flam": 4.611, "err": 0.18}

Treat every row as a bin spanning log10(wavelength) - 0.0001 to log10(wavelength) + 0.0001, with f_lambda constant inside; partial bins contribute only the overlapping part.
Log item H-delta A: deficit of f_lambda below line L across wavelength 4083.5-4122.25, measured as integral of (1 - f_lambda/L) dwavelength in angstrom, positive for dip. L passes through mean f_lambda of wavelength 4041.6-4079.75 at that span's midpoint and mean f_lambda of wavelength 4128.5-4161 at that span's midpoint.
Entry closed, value -1.8 angstrom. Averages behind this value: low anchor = 4.7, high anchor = 4.52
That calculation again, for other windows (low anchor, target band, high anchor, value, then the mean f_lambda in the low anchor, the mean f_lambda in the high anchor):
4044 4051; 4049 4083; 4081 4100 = 1.0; 4.74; 5.01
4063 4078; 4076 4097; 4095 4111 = -2.2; 4.67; 4.42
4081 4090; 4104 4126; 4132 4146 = 0.3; 5.25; 4.55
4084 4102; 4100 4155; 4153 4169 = 2.3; 4.93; 4.71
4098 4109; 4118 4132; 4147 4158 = -1.3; 4.28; 4.49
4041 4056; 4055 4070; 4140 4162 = 0.5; 4.86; 4.49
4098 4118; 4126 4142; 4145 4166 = -0.2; 4.57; 4.6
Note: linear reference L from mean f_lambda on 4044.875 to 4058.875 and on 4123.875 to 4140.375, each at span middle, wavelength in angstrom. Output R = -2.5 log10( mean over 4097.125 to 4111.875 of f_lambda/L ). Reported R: 0.08 mag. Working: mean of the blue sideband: 4.83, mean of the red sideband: 4.71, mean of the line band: 4.4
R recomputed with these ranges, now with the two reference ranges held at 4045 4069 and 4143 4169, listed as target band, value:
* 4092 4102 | 0.03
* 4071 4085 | 0.00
